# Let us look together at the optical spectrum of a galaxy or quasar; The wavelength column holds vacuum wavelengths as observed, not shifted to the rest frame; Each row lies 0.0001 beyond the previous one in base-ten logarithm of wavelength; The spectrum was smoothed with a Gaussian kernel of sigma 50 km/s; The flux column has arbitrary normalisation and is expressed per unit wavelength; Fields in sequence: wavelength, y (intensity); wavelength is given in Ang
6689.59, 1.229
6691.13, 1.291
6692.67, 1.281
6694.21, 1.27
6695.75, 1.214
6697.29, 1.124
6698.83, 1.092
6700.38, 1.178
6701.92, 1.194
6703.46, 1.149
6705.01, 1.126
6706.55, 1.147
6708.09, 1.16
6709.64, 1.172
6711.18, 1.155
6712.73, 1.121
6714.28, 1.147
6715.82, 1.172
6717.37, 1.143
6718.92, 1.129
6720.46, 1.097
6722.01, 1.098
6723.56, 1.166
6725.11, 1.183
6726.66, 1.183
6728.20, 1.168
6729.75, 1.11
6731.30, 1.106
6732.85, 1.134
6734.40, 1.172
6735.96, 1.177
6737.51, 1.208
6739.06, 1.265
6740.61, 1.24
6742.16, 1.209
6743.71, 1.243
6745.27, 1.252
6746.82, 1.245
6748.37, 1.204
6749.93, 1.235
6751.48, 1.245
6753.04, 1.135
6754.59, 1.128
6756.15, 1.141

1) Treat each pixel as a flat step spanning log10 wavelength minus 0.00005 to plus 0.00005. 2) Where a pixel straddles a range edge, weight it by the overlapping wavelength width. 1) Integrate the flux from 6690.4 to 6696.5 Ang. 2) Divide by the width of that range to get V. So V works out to 1.26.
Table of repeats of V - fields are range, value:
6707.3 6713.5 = 1.15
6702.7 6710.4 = 1.15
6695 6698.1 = 1.17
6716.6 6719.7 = 1.14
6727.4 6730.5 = 1.14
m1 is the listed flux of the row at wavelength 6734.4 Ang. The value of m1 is 1.172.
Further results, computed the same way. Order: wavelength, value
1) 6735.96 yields 1.177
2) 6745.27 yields 1.252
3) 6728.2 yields 1.168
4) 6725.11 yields 1.183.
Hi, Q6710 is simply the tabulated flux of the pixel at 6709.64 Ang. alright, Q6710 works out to 1.172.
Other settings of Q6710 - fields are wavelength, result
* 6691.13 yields 1.291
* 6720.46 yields 1.097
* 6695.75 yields 1.214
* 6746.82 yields 1.245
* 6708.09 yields 1.16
